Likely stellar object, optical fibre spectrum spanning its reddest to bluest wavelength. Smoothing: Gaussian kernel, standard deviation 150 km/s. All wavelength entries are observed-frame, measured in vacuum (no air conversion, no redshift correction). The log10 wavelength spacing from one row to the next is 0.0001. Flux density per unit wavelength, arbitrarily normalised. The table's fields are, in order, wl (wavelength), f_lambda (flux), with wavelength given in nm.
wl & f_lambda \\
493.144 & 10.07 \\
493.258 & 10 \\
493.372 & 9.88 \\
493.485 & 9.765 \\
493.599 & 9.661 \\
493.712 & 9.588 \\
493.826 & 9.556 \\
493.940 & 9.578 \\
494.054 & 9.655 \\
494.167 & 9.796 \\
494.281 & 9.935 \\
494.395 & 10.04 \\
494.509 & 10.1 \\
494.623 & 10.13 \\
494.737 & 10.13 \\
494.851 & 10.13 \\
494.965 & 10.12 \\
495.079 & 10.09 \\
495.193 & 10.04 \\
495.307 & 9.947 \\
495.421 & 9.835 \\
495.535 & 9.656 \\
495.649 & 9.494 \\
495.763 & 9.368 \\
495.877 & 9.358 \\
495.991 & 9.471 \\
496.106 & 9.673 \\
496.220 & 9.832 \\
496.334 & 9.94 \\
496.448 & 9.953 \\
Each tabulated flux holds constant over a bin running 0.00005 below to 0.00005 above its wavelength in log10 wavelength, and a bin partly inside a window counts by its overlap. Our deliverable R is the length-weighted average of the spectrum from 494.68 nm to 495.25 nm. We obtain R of 10.1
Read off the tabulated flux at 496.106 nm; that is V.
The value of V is 9.673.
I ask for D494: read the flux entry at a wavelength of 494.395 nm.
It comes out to 10.04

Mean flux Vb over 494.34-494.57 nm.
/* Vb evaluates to 10.1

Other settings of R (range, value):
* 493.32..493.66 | 9.79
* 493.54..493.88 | 9.6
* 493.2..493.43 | 9.93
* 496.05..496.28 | 9.78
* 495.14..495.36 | 10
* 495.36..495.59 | 9.76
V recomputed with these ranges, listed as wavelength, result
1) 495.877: 9.358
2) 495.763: 9.368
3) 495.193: 10.04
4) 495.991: 9.471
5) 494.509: 10.1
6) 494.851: 10.13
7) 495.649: 9.494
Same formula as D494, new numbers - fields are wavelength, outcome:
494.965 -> 10.12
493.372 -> 9.88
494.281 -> 9.935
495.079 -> 10.09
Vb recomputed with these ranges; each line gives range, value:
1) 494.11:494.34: 9.88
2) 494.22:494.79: 10.1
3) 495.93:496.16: 9.54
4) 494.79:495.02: 10.1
